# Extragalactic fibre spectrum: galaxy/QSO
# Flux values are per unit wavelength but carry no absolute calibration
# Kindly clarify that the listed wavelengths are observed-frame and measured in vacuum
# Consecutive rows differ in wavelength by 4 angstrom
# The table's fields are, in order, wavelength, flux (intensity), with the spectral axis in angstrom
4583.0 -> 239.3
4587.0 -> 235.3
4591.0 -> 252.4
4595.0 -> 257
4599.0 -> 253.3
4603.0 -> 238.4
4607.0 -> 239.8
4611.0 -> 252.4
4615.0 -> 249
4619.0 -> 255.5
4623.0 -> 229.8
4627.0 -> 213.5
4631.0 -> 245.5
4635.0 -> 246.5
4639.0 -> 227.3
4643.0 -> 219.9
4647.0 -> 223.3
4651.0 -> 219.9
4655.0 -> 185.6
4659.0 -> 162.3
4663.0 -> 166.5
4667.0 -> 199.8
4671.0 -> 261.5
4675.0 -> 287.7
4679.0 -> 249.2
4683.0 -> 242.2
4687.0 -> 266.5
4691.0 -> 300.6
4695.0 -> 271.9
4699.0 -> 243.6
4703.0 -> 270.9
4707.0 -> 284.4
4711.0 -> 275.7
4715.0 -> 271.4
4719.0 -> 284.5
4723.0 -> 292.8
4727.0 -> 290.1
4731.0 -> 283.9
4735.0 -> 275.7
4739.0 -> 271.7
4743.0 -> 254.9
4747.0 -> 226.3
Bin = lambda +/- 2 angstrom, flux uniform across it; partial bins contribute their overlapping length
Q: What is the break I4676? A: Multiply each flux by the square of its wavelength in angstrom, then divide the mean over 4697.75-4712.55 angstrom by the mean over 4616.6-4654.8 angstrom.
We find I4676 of 1.21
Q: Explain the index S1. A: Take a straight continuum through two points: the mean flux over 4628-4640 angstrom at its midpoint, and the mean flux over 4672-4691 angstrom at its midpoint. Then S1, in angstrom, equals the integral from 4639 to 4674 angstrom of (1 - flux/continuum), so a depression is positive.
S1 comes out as 5.96 angstrom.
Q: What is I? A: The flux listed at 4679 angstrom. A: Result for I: 249.2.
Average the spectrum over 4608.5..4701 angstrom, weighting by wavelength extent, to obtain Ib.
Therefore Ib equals 236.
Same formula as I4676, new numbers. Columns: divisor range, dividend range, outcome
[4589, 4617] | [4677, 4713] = 1.12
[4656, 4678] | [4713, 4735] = 1.35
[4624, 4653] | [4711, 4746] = 1.26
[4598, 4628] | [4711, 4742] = 1.22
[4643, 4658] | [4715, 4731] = 1.42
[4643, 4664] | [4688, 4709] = 1.43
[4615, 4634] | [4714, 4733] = 1.25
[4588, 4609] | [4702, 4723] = 1.18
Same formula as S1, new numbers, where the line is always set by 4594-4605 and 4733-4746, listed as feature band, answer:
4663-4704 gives 0.6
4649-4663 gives 3.8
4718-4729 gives -1.1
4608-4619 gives 0.0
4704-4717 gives -0.8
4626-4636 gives 0.6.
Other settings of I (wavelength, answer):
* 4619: 255.5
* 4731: 283.9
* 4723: 292.8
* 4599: 253.3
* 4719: 284.5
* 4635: 246.5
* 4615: 249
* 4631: 245.5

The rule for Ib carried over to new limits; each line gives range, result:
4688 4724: 277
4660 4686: 233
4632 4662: 212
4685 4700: 272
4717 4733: 288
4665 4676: 246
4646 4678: 214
